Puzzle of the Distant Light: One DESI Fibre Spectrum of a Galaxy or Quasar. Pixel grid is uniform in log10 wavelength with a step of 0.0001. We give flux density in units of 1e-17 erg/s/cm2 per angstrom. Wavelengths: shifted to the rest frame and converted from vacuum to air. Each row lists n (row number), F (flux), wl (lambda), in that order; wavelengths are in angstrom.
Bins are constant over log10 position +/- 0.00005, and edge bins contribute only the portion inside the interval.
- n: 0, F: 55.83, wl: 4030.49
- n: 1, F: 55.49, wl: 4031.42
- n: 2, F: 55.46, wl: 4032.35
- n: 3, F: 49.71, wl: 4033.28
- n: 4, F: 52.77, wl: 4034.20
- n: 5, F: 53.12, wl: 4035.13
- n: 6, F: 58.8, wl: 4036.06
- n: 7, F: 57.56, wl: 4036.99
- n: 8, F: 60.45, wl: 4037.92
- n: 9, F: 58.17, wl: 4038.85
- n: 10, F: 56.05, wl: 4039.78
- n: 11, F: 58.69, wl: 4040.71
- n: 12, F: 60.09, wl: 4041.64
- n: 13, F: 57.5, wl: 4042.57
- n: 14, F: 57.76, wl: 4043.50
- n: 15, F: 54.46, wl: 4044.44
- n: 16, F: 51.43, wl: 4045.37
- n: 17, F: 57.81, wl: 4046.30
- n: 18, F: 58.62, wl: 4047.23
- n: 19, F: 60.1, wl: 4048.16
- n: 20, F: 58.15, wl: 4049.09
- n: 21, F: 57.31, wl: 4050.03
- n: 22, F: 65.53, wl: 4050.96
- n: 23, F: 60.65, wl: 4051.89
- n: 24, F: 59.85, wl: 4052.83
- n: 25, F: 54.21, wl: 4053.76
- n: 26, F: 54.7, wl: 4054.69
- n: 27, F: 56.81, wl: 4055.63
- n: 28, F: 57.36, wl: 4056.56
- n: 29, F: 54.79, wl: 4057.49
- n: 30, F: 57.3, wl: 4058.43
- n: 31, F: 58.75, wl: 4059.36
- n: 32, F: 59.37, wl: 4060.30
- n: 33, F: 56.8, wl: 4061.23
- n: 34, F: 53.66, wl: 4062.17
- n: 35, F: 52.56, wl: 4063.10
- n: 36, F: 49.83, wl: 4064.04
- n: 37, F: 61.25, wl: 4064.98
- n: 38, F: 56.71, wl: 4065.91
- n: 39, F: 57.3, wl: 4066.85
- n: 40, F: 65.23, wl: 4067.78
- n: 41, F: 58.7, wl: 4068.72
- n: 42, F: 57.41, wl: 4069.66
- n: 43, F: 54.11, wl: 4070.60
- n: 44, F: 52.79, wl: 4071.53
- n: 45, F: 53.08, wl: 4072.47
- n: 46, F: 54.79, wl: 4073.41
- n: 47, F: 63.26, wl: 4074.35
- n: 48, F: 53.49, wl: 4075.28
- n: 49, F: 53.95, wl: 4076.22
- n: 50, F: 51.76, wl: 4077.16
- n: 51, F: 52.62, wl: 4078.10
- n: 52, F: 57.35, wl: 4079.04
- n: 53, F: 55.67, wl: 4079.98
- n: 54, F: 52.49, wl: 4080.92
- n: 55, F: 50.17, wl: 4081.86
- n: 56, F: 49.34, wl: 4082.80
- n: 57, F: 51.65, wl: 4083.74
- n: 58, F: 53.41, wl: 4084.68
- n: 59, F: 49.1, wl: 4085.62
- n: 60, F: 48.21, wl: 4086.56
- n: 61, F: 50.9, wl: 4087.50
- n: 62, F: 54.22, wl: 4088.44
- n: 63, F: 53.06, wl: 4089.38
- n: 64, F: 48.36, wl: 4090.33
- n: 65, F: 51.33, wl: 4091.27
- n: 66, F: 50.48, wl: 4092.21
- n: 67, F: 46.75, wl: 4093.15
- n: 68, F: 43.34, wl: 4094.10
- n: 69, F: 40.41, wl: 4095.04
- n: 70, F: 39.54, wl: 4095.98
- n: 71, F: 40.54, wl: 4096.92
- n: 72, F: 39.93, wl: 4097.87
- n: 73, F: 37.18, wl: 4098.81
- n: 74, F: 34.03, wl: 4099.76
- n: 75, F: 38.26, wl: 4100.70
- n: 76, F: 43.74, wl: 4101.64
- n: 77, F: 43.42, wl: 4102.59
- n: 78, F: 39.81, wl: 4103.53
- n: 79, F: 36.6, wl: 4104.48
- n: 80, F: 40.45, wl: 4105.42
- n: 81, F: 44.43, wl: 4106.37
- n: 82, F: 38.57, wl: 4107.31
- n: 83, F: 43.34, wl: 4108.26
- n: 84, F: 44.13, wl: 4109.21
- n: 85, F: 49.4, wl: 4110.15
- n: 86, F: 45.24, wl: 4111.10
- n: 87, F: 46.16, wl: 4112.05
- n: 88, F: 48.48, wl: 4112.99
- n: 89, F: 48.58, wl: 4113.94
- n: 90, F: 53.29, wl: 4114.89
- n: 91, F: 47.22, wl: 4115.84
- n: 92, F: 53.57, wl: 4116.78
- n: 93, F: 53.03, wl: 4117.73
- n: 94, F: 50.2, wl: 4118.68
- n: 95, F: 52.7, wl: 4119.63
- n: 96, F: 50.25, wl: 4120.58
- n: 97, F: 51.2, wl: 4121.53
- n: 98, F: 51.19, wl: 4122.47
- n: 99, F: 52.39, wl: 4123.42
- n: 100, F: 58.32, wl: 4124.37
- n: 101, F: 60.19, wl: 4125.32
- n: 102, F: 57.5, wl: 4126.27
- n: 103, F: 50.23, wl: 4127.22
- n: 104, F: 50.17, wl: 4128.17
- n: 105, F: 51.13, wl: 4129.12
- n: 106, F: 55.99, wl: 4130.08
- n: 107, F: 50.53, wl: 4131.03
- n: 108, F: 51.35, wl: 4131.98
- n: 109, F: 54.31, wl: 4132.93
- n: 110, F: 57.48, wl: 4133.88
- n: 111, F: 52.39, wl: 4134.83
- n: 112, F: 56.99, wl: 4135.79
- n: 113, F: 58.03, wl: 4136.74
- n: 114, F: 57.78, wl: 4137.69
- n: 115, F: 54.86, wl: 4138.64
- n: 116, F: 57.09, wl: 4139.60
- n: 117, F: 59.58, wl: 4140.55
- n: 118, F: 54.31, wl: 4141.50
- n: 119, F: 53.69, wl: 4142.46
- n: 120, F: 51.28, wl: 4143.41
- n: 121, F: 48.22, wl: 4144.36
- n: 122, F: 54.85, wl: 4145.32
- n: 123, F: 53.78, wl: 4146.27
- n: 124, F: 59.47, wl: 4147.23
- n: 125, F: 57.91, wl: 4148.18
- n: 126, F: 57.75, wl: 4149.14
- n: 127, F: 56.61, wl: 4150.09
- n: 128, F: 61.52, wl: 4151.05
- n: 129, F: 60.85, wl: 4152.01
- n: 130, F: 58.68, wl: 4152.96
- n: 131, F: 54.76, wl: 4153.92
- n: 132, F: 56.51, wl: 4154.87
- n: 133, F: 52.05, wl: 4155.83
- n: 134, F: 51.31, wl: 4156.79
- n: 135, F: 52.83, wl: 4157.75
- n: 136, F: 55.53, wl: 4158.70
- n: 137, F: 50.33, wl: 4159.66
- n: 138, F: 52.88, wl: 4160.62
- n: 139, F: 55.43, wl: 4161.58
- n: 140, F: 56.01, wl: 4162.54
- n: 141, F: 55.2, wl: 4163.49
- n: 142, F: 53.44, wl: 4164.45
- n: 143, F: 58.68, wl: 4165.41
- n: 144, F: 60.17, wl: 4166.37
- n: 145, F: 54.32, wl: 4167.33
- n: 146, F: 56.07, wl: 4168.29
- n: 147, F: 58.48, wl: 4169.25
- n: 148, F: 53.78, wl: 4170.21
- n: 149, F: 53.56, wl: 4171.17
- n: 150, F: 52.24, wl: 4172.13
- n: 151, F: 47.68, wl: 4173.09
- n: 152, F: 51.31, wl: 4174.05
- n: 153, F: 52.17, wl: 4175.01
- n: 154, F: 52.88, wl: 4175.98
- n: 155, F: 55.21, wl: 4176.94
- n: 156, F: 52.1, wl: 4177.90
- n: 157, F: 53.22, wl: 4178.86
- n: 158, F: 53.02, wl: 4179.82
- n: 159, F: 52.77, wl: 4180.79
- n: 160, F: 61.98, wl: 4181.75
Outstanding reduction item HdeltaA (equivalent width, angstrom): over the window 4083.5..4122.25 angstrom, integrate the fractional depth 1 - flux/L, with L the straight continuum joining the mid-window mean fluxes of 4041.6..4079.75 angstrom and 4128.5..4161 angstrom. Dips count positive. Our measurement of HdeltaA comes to 6.7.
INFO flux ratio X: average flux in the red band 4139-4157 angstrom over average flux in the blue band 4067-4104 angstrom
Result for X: 1.1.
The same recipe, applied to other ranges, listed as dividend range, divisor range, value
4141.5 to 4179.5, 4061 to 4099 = 1.05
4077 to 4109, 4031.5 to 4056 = 0.81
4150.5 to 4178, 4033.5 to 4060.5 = 0.95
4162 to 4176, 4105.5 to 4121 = 1.14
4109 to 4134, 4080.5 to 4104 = 1.12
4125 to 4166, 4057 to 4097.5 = 1.04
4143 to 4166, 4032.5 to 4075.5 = 0.97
